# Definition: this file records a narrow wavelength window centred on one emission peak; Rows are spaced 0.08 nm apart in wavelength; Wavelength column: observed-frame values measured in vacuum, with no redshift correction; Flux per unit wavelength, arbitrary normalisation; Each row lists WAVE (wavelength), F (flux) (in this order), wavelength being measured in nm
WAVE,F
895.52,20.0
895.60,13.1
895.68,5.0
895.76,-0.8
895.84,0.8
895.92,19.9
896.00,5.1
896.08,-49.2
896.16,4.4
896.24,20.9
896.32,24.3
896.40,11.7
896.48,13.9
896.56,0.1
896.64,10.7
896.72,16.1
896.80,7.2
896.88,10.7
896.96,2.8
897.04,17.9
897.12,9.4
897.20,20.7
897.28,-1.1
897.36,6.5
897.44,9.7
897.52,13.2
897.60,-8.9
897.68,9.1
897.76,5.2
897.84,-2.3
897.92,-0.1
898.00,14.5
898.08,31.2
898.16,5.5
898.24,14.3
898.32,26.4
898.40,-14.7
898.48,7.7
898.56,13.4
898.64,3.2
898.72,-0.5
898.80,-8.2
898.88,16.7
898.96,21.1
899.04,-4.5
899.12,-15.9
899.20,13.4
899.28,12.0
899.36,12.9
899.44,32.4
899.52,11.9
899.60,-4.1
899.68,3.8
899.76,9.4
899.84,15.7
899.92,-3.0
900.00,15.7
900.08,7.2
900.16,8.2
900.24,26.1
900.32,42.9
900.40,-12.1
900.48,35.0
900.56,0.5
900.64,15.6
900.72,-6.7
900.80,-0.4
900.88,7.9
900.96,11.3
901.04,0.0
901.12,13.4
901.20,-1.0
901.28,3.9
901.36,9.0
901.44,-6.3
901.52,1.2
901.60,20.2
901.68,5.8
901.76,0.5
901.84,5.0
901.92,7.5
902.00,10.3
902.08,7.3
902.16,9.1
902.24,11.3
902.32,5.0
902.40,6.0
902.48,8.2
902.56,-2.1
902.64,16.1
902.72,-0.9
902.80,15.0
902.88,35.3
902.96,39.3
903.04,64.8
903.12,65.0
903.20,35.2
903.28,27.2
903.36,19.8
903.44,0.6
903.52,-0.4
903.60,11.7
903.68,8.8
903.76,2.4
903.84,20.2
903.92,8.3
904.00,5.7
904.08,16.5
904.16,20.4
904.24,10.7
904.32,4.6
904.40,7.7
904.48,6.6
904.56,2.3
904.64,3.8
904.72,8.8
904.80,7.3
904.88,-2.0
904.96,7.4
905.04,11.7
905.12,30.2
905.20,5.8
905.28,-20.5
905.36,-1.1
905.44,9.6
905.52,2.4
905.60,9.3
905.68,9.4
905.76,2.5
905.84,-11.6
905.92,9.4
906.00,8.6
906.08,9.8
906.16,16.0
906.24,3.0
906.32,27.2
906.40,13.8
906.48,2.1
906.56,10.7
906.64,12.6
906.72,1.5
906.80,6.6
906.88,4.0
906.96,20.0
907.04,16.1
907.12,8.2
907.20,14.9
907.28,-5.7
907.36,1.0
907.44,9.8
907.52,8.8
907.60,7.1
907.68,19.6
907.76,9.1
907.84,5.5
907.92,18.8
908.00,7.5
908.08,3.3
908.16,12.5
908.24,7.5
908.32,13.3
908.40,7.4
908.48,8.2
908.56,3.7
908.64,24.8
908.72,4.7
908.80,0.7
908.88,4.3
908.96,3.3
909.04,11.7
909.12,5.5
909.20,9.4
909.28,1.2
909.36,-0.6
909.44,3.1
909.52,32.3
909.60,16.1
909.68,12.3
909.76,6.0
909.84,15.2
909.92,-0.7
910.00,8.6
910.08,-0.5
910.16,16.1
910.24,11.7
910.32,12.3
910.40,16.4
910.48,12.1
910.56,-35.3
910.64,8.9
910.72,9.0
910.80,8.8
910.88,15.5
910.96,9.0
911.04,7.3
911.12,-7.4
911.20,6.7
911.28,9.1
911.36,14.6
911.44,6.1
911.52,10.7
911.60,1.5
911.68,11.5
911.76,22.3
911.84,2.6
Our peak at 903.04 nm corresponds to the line H-beta 4861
